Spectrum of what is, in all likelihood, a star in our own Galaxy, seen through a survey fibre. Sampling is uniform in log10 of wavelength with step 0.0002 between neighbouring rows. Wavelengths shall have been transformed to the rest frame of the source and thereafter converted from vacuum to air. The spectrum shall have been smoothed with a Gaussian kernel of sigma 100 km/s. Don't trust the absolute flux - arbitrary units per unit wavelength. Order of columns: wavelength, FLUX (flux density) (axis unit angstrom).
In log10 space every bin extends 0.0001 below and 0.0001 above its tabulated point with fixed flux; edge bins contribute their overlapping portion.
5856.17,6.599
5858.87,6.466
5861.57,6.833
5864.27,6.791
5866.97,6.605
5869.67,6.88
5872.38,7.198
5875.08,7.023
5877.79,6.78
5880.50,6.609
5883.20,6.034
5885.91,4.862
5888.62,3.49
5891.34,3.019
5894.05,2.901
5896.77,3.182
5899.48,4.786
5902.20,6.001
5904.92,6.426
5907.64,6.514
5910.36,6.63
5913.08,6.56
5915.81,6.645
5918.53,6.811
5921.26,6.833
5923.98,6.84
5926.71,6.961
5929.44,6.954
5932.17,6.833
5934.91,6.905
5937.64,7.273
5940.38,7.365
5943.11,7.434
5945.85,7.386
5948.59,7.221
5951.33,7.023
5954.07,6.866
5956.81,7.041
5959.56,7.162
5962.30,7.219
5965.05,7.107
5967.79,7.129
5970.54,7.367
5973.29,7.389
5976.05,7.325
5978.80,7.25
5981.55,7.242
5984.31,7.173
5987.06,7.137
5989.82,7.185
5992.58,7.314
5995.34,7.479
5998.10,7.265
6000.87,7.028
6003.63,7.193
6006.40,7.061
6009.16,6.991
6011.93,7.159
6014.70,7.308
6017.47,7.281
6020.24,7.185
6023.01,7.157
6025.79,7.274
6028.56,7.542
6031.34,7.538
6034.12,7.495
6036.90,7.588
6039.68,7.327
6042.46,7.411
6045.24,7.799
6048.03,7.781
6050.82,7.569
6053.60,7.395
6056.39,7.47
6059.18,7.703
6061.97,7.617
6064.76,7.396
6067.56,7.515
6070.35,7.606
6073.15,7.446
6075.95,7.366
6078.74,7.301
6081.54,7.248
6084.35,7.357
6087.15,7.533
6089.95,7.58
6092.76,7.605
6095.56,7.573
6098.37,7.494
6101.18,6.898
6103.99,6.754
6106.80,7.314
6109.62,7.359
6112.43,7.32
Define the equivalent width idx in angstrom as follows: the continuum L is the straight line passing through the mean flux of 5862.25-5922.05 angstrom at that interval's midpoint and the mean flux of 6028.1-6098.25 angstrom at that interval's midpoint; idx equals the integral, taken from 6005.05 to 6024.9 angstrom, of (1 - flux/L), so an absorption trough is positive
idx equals -0.4 angstrom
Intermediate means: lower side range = 5.85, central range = 7.17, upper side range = 7.51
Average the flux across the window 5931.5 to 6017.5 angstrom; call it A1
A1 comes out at 7.19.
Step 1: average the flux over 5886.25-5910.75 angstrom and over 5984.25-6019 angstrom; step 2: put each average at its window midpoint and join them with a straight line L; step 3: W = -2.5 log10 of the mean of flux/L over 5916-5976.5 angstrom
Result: -0.213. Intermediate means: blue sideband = 4.7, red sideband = 7.2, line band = 7.1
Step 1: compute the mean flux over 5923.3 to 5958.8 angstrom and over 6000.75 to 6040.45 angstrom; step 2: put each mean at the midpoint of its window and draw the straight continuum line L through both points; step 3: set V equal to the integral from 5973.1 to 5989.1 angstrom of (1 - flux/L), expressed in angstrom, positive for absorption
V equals -0.1 angstrom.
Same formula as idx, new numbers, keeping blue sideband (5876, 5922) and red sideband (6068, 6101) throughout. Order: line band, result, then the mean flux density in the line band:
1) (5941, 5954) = -2.59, 7.23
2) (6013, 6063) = -3.60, 7.47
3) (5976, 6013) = -3.87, 7.2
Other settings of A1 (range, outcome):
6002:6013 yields 7.1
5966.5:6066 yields 7.35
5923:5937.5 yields 6.93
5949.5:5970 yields 7.1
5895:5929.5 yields 6.18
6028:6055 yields 7.54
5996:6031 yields 7.22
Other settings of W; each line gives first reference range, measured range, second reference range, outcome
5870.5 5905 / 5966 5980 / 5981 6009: -0.08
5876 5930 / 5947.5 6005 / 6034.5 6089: -0.10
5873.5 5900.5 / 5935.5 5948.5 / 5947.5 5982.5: -0.13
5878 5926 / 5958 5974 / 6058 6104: -0.16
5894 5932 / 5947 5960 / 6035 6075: -0.08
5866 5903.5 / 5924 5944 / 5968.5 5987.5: -0.11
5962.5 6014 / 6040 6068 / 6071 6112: -0.04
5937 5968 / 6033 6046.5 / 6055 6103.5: -0.02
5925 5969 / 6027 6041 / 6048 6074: -0.01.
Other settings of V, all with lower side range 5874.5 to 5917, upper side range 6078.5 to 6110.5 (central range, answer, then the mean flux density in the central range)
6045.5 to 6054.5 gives -0.9 angstrom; 7.62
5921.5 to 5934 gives -2.5 angstrom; 6.89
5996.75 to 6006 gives -1.0 angstrom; 7.15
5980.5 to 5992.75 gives -1.7 angstrom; 7.2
